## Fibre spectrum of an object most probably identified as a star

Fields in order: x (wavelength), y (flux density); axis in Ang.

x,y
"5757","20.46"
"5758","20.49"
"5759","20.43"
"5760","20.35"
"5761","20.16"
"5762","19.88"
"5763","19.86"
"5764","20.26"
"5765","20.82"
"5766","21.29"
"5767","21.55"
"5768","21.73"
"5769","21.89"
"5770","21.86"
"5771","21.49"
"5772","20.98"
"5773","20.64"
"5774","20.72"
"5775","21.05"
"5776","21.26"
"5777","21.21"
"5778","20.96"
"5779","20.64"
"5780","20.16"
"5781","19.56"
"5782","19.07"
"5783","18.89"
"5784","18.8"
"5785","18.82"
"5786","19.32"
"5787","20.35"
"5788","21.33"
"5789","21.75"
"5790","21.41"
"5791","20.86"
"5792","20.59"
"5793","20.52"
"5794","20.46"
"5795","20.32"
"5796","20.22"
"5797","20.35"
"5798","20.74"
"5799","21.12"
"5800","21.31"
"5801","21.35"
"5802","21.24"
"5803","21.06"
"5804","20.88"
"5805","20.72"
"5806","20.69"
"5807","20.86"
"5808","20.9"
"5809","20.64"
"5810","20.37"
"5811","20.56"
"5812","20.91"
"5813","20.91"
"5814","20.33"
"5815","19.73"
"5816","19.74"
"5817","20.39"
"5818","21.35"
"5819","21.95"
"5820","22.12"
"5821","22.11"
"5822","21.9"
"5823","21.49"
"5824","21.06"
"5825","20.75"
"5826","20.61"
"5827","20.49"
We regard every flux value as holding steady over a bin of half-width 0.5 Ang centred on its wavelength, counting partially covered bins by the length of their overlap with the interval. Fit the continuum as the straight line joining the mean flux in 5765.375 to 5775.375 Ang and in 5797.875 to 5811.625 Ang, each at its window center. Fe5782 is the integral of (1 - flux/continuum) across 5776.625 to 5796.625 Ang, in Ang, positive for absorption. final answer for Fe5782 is 0.81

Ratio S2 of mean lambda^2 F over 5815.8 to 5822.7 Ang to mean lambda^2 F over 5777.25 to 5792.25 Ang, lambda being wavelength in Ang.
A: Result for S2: 1.1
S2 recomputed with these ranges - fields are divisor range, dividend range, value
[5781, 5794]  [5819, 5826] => 1.08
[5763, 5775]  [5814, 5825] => 1.02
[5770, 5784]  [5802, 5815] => 1.02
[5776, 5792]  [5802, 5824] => 1.04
